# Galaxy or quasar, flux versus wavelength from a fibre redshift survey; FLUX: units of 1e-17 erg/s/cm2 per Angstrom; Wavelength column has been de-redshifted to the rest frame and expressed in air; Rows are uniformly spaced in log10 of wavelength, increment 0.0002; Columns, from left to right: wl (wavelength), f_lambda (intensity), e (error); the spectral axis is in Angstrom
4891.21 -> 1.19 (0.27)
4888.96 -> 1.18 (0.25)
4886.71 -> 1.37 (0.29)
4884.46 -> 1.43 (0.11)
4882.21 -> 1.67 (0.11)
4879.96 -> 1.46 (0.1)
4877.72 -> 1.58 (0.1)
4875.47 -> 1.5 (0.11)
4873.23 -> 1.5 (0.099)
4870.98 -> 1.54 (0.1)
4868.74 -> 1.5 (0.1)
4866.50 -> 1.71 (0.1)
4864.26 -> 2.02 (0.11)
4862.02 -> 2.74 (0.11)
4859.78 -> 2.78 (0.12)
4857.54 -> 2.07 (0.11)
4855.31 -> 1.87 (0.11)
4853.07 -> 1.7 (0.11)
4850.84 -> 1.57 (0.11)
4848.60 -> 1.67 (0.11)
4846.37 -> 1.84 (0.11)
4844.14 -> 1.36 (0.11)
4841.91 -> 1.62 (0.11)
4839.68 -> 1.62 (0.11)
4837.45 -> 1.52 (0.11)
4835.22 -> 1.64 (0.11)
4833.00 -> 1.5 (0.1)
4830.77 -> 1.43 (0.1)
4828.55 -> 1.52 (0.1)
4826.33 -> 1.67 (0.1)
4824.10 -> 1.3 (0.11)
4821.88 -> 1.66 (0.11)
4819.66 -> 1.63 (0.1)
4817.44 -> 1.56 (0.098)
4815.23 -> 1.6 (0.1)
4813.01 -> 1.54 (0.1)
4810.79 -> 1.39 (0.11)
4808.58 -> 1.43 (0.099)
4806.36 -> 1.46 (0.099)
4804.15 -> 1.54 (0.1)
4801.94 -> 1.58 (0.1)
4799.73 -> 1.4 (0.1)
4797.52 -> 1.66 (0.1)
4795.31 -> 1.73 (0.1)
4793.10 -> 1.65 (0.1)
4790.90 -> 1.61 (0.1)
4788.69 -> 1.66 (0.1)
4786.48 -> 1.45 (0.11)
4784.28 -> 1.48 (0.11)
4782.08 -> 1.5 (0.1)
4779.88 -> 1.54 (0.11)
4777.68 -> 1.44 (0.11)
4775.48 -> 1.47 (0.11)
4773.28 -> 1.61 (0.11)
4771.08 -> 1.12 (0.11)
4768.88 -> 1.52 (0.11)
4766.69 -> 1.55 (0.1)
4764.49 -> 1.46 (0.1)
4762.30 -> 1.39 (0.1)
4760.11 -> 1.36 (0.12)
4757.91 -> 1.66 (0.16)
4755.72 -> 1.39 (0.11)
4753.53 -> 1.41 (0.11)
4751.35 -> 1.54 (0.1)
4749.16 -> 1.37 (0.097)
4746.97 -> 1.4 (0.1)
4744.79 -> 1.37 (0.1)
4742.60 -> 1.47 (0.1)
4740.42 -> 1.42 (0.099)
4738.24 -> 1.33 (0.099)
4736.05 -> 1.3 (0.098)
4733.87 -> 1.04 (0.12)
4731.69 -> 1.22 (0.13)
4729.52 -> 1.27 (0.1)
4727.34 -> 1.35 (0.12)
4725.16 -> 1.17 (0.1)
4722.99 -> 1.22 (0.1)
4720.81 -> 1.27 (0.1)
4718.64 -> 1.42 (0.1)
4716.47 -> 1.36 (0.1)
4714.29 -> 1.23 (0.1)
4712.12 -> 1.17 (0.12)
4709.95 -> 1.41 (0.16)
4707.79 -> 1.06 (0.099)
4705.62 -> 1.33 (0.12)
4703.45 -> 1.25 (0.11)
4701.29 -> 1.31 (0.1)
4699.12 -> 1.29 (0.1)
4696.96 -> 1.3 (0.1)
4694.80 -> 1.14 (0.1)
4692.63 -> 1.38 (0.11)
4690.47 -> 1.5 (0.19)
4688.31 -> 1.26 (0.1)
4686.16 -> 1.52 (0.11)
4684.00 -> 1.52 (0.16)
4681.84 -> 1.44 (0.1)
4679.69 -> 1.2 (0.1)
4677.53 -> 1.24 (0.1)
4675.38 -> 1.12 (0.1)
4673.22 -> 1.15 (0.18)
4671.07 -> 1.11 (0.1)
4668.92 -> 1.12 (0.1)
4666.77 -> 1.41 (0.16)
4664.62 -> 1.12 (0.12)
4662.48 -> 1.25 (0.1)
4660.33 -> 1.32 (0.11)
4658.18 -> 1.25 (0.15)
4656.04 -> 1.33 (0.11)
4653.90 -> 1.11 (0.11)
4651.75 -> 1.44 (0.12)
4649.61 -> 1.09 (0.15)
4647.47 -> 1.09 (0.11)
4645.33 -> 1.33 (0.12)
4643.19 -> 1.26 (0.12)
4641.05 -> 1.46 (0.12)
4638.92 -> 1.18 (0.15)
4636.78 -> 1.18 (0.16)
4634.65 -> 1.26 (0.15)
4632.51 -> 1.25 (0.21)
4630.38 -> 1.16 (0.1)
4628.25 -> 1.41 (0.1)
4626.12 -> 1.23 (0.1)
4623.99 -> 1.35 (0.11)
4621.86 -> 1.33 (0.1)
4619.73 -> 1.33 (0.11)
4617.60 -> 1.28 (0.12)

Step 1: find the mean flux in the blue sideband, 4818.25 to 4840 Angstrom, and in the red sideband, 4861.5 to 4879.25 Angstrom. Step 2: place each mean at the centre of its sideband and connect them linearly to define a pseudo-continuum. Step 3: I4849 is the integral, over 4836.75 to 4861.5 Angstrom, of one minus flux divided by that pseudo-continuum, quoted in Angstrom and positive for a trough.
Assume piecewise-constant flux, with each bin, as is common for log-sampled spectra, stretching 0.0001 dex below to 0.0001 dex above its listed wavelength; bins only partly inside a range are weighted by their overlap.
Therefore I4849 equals -2.7 Angstrom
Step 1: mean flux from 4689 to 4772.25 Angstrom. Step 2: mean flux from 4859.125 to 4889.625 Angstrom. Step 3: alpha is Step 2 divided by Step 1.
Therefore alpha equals 1.28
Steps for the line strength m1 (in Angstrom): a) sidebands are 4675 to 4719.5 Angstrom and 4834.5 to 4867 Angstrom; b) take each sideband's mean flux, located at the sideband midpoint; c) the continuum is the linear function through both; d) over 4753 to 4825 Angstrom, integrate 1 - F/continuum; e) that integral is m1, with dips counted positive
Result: 5.47 Angstrom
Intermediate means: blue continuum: 1.31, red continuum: 1.85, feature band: 1.51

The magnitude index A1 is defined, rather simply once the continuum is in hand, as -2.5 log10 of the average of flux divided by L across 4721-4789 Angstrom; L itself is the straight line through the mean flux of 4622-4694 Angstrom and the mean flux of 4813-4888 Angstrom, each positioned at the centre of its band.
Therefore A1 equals 0.058 mag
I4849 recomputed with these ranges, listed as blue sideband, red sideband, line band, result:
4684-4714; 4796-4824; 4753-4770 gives -0.4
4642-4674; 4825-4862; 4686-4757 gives 4.3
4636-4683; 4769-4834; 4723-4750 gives 1.7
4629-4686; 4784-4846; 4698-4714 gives 1.0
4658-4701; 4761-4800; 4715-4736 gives 1.9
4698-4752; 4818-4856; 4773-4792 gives -1.0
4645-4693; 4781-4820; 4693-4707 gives 0.7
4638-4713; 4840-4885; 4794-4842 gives 2.8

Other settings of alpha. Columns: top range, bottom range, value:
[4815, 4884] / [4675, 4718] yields 1.29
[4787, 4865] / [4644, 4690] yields 1.32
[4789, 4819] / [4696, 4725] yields 1.22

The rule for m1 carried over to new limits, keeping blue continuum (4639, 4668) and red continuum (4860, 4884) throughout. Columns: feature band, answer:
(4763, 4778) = 0.7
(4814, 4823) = 0.1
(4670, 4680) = 1.1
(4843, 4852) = 0.5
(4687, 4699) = 0.3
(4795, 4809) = 0.5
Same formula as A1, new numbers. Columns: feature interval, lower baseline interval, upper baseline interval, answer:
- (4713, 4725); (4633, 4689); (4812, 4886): 0.08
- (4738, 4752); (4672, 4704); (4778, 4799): 0.03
